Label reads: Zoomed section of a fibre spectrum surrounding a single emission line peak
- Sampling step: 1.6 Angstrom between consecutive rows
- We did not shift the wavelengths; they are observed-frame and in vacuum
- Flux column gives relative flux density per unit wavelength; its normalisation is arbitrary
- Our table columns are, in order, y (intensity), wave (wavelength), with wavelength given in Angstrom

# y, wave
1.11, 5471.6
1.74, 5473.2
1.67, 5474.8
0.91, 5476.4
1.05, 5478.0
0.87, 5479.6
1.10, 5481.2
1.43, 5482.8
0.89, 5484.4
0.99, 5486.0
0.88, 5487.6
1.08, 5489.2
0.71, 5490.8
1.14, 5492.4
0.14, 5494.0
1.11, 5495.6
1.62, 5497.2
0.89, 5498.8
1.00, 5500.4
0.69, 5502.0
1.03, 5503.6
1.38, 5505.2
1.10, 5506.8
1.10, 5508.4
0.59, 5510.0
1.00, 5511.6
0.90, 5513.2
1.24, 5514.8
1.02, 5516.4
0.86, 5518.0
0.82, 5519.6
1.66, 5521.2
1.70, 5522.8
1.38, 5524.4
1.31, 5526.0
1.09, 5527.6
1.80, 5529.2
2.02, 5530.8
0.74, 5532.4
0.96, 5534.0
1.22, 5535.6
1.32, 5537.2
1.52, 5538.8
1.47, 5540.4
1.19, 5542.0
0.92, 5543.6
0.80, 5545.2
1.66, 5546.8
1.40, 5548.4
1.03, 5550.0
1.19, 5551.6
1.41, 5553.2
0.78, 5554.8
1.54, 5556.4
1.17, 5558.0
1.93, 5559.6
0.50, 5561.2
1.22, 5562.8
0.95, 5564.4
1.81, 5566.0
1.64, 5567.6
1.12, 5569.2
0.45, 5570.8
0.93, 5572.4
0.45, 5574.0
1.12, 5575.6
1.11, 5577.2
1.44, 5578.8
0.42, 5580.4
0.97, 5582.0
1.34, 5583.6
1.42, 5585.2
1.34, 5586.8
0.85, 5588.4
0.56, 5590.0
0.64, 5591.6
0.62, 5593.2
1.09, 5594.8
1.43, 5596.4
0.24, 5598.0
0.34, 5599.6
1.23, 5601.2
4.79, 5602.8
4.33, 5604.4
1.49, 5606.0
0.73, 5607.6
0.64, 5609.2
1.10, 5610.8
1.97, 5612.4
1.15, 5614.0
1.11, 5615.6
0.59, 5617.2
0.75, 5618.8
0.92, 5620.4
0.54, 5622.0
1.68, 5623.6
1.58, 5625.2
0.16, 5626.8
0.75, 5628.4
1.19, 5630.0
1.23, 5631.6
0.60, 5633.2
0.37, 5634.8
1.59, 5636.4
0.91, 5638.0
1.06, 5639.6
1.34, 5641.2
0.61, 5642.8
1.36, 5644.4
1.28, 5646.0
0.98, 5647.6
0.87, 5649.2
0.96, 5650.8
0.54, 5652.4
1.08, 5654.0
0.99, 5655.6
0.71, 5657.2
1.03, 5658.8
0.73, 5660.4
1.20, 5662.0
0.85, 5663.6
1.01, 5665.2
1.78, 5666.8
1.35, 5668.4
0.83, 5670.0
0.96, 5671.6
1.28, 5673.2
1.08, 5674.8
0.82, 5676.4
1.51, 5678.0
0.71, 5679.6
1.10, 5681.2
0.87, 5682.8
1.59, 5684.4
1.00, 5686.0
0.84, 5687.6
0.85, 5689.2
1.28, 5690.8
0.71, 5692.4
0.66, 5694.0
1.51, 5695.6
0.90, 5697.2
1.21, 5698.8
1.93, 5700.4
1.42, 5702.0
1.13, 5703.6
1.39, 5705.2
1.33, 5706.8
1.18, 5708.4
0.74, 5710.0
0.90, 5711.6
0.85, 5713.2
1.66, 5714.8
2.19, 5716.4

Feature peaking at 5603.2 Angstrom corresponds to H-beta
